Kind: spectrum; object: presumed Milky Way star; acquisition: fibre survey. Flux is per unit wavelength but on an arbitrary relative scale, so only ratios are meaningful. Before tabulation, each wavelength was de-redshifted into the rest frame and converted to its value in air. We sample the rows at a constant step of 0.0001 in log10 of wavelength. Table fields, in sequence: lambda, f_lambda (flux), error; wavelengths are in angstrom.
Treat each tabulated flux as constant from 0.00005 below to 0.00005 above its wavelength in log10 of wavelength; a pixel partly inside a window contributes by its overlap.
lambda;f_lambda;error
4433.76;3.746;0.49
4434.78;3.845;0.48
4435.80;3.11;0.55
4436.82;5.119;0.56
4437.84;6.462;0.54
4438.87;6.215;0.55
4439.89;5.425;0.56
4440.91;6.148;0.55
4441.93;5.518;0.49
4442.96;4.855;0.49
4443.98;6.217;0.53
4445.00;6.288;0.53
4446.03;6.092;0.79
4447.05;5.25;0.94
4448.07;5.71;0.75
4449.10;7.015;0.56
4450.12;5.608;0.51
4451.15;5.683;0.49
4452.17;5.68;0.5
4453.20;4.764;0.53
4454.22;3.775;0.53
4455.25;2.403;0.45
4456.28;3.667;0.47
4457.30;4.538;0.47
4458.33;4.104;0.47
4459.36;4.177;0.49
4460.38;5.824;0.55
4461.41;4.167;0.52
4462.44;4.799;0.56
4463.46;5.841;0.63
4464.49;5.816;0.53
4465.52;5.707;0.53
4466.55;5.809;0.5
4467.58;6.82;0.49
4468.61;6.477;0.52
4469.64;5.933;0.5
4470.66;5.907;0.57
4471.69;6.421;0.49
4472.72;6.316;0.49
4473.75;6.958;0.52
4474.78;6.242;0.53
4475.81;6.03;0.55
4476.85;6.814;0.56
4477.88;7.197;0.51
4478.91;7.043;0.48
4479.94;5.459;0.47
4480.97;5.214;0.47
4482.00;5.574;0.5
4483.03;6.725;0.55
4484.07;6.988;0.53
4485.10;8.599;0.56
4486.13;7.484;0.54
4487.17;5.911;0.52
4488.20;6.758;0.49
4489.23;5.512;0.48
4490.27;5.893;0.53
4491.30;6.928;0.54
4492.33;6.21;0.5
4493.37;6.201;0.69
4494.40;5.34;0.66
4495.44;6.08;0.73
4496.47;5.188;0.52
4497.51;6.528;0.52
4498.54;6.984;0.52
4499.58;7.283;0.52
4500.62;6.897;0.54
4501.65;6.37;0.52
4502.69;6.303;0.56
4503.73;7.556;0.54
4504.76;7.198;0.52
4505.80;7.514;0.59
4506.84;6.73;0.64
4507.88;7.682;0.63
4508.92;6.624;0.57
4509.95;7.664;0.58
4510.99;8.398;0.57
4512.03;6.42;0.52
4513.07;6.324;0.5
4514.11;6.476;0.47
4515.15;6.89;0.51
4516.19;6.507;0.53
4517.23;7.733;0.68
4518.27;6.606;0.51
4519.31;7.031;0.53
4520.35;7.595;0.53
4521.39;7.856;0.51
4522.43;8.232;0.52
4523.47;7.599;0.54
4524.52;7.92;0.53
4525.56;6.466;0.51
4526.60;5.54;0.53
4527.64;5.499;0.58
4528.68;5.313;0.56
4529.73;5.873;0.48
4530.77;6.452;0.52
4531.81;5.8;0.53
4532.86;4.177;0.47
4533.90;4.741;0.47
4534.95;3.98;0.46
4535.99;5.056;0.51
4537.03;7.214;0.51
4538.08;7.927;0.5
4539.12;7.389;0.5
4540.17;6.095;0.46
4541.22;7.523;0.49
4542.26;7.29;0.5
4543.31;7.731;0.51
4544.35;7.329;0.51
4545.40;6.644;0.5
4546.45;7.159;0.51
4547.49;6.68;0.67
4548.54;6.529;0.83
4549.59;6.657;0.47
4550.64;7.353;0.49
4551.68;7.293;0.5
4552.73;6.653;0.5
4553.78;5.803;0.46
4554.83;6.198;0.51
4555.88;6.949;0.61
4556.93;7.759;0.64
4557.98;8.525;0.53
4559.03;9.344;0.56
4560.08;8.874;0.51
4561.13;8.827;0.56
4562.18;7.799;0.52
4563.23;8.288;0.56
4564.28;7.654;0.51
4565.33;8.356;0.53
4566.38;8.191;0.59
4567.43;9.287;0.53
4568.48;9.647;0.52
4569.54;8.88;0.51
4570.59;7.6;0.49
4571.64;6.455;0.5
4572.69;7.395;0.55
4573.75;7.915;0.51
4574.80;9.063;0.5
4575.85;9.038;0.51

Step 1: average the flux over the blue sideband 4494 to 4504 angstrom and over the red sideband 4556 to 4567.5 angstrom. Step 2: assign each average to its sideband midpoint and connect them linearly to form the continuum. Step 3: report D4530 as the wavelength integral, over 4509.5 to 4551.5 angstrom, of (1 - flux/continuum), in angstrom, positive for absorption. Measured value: 3.9 angstrom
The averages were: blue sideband 6.43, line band 6.69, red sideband 8.36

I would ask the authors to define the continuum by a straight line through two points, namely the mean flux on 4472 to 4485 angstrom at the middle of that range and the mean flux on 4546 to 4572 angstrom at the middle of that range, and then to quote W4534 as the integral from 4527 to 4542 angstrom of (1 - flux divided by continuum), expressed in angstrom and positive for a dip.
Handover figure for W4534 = 2.8 angstrom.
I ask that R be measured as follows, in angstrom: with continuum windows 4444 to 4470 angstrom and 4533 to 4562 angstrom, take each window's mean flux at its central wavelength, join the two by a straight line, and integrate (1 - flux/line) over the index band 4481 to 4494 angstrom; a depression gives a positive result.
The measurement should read -1.42 angstrom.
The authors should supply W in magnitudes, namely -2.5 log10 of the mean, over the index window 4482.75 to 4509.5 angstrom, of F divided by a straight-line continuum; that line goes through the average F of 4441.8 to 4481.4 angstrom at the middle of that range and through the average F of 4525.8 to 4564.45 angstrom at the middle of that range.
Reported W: -0.10 mag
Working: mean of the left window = 5.6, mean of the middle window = 6.67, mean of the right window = 6.8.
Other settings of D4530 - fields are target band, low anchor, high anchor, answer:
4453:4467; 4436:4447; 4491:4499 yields 2.9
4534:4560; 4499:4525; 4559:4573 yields 3.2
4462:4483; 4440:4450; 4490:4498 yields -0.6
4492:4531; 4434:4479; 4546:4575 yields -0.5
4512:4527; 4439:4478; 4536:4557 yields -1.2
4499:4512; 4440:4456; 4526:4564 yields -2.0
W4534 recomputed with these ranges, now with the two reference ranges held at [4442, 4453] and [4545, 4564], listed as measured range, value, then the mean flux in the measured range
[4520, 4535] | 1.6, 6.25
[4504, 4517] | -0.6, 7.06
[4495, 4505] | -0.1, 6.63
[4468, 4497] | -0.1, 6.34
